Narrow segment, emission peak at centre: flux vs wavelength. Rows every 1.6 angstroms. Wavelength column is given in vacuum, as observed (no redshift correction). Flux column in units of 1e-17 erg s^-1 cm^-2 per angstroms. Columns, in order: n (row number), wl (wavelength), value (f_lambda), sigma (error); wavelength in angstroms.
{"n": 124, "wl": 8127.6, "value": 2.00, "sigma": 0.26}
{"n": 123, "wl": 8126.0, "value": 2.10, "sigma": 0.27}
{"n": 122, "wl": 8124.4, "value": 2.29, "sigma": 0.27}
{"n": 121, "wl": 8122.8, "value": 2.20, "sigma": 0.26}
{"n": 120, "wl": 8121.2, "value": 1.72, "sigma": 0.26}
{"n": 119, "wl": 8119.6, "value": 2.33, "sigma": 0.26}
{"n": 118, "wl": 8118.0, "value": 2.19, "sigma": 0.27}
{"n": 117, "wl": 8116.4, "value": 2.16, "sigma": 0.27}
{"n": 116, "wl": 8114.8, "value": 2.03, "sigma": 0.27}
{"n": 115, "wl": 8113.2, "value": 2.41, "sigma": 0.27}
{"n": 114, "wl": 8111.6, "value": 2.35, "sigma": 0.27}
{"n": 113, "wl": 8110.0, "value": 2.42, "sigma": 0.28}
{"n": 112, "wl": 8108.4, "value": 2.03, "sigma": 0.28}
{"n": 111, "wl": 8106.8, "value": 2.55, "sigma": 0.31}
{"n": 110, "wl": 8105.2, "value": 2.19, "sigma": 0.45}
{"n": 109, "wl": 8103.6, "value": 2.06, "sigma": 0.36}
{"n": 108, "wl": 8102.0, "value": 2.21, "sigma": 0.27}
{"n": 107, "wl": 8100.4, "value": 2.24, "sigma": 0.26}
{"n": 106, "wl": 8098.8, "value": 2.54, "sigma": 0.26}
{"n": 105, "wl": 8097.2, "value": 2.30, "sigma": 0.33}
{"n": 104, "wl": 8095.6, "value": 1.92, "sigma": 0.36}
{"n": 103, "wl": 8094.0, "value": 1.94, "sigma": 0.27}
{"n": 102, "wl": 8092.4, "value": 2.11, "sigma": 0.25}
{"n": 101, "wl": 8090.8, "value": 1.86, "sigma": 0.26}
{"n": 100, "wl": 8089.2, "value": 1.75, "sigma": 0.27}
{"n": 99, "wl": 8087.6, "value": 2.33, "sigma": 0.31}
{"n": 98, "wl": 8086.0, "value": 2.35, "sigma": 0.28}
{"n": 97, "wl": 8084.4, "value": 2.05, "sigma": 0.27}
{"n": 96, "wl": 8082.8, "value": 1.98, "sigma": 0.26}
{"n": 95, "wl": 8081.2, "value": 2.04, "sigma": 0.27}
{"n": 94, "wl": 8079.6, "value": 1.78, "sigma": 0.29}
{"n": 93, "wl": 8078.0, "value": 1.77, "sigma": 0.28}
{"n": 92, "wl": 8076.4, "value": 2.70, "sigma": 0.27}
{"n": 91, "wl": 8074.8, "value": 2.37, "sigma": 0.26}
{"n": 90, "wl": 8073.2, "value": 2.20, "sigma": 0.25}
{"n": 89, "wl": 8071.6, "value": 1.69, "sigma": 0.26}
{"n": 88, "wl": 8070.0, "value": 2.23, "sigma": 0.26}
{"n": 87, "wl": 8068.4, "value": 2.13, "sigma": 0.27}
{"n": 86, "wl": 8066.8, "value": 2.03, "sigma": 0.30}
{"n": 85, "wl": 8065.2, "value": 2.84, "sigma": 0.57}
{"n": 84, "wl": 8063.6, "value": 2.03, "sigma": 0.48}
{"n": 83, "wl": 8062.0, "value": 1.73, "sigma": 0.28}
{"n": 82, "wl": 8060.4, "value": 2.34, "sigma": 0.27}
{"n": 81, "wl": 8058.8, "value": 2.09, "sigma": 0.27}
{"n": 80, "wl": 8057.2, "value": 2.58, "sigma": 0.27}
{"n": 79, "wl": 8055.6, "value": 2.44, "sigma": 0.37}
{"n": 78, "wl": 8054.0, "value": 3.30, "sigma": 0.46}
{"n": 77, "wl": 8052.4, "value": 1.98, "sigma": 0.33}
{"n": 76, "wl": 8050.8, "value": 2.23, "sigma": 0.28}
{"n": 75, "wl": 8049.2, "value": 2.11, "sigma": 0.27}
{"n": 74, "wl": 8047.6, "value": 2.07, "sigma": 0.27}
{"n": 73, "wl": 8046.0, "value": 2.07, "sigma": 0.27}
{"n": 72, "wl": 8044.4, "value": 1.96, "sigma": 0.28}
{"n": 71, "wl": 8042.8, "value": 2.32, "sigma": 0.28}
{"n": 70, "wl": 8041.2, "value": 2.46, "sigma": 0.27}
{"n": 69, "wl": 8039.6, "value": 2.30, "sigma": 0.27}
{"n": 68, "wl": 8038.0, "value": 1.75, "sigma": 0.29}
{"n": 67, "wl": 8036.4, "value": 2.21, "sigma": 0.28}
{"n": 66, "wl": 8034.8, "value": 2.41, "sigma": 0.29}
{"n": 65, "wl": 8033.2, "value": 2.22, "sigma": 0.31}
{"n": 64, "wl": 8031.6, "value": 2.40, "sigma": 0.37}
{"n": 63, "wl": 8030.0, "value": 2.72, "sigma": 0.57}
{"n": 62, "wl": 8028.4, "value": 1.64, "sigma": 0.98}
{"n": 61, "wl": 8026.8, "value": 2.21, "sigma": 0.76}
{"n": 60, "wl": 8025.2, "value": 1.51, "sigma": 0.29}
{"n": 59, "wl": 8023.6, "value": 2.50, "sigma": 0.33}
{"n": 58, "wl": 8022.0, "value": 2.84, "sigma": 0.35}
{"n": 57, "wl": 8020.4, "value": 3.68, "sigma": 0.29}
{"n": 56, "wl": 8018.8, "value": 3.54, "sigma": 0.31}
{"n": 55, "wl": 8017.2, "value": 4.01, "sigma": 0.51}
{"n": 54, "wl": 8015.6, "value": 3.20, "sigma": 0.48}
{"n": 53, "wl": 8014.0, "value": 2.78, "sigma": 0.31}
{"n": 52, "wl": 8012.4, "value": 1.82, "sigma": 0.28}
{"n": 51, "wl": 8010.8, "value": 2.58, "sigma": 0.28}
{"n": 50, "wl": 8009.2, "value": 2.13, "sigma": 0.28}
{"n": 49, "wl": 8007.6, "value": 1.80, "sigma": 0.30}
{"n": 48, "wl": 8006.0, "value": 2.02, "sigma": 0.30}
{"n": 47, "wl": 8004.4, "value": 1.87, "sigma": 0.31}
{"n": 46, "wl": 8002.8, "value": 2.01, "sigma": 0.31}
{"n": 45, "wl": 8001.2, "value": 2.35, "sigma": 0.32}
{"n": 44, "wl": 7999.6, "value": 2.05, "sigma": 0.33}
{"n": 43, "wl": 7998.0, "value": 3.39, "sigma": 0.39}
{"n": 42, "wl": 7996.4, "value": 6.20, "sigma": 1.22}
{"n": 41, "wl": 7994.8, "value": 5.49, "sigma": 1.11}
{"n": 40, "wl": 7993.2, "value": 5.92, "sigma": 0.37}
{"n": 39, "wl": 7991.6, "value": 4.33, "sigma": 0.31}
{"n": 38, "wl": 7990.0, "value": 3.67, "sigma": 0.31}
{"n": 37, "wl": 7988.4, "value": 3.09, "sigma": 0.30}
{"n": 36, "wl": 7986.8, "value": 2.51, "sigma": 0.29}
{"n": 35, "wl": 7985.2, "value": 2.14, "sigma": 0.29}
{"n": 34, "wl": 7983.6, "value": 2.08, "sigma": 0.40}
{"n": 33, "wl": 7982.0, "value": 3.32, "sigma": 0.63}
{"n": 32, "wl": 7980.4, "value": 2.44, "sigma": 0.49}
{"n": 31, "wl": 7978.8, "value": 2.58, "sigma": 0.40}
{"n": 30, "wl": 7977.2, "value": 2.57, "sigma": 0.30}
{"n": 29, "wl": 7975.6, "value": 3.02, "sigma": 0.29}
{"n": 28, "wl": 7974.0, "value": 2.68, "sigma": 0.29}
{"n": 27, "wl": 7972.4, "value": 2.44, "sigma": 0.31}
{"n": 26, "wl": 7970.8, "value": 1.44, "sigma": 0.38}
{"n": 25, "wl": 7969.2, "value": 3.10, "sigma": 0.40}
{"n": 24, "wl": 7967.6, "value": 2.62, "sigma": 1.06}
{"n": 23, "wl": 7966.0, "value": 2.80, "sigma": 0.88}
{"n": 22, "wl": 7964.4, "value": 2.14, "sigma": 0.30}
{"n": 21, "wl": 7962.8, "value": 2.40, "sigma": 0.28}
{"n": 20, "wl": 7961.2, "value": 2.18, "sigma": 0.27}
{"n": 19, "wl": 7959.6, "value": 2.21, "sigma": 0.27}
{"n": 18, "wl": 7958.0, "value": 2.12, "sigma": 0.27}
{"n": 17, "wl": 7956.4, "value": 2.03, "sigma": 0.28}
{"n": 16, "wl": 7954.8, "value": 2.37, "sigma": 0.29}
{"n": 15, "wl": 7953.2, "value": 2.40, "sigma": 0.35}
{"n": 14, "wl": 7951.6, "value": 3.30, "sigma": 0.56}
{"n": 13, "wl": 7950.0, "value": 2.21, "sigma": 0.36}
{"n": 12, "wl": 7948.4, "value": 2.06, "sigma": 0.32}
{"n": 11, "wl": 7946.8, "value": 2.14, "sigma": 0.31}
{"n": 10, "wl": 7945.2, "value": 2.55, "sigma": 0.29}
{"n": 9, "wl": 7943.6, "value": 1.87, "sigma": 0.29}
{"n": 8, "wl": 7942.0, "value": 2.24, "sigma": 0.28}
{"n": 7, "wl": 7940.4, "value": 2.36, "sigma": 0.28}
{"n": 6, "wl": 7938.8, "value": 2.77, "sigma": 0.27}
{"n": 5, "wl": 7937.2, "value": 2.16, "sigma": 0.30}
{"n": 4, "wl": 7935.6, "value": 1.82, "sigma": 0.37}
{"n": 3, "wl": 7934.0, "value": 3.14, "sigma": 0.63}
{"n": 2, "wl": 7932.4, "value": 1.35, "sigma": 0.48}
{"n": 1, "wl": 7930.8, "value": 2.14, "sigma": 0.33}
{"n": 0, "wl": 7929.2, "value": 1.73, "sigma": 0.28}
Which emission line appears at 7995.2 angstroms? H-alpha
